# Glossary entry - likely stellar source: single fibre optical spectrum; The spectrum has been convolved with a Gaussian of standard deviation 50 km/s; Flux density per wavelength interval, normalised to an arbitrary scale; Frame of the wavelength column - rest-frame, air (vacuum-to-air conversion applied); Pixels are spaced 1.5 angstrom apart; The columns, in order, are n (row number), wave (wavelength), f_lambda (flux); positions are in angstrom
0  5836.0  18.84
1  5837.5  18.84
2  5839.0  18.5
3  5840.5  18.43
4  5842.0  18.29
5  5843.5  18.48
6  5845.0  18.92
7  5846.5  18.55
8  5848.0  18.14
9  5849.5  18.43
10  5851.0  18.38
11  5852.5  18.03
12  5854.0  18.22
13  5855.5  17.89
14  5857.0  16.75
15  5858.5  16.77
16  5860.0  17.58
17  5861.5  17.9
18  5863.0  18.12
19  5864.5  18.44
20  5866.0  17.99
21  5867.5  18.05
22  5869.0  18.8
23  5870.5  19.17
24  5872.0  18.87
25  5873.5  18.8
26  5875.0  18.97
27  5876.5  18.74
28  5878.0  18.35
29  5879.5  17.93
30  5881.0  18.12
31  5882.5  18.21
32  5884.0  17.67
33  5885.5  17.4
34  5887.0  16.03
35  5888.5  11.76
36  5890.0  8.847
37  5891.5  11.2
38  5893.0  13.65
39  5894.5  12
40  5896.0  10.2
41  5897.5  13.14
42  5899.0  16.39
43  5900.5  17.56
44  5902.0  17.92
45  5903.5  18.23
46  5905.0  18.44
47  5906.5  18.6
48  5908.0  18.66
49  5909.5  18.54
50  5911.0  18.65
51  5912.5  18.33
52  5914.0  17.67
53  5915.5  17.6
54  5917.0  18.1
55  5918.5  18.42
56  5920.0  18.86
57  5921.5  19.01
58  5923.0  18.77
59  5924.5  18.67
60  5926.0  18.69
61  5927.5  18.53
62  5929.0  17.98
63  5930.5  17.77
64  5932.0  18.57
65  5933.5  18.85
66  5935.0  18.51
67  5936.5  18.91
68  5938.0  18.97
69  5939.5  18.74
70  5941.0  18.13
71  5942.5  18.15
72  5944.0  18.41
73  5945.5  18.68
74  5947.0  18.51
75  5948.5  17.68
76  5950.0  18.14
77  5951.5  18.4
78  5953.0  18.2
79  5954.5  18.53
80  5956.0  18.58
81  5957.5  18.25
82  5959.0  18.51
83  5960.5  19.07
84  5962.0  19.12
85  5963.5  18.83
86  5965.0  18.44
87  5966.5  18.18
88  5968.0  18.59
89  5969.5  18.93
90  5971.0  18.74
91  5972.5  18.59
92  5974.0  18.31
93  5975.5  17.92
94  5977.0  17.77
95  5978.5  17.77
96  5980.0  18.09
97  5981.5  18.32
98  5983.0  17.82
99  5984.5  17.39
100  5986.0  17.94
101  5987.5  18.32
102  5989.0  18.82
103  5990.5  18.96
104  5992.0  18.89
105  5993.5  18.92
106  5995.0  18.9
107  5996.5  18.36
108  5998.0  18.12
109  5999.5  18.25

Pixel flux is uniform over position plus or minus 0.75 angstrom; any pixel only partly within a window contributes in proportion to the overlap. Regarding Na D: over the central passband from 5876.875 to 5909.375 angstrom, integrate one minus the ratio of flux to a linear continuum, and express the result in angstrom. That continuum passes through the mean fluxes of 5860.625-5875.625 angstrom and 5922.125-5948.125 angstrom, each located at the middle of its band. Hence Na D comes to 4.7 angstrom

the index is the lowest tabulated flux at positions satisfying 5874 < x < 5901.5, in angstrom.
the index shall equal 8.847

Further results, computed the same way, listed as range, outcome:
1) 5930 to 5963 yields 17.68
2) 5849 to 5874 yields 16.75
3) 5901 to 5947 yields 17.6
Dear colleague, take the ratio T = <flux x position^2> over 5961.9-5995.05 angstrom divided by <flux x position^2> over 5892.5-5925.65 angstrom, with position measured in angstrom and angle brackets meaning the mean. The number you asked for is 1.1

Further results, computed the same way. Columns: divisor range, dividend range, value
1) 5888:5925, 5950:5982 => 1.15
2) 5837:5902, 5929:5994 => 1.12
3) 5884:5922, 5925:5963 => 1.15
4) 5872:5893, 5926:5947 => 1.15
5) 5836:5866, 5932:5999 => 1.06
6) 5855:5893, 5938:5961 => 1.11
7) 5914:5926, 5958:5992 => 1.02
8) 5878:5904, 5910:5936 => 1.23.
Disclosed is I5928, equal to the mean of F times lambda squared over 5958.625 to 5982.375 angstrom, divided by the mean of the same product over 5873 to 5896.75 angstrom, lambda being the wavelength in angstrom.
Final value 1.2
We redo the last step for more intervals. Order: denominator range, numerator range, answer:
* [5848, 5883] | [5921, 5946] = 1.04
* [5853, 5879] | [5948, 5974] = 1.05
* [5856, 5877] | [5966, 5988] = 1.04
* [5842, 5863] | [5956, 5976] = 1.07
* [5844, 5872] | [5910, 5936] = 1.04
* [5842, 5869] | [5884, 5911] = 0.86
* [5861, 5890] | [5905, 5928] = 1.06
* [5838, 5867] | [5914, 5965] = 1.05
